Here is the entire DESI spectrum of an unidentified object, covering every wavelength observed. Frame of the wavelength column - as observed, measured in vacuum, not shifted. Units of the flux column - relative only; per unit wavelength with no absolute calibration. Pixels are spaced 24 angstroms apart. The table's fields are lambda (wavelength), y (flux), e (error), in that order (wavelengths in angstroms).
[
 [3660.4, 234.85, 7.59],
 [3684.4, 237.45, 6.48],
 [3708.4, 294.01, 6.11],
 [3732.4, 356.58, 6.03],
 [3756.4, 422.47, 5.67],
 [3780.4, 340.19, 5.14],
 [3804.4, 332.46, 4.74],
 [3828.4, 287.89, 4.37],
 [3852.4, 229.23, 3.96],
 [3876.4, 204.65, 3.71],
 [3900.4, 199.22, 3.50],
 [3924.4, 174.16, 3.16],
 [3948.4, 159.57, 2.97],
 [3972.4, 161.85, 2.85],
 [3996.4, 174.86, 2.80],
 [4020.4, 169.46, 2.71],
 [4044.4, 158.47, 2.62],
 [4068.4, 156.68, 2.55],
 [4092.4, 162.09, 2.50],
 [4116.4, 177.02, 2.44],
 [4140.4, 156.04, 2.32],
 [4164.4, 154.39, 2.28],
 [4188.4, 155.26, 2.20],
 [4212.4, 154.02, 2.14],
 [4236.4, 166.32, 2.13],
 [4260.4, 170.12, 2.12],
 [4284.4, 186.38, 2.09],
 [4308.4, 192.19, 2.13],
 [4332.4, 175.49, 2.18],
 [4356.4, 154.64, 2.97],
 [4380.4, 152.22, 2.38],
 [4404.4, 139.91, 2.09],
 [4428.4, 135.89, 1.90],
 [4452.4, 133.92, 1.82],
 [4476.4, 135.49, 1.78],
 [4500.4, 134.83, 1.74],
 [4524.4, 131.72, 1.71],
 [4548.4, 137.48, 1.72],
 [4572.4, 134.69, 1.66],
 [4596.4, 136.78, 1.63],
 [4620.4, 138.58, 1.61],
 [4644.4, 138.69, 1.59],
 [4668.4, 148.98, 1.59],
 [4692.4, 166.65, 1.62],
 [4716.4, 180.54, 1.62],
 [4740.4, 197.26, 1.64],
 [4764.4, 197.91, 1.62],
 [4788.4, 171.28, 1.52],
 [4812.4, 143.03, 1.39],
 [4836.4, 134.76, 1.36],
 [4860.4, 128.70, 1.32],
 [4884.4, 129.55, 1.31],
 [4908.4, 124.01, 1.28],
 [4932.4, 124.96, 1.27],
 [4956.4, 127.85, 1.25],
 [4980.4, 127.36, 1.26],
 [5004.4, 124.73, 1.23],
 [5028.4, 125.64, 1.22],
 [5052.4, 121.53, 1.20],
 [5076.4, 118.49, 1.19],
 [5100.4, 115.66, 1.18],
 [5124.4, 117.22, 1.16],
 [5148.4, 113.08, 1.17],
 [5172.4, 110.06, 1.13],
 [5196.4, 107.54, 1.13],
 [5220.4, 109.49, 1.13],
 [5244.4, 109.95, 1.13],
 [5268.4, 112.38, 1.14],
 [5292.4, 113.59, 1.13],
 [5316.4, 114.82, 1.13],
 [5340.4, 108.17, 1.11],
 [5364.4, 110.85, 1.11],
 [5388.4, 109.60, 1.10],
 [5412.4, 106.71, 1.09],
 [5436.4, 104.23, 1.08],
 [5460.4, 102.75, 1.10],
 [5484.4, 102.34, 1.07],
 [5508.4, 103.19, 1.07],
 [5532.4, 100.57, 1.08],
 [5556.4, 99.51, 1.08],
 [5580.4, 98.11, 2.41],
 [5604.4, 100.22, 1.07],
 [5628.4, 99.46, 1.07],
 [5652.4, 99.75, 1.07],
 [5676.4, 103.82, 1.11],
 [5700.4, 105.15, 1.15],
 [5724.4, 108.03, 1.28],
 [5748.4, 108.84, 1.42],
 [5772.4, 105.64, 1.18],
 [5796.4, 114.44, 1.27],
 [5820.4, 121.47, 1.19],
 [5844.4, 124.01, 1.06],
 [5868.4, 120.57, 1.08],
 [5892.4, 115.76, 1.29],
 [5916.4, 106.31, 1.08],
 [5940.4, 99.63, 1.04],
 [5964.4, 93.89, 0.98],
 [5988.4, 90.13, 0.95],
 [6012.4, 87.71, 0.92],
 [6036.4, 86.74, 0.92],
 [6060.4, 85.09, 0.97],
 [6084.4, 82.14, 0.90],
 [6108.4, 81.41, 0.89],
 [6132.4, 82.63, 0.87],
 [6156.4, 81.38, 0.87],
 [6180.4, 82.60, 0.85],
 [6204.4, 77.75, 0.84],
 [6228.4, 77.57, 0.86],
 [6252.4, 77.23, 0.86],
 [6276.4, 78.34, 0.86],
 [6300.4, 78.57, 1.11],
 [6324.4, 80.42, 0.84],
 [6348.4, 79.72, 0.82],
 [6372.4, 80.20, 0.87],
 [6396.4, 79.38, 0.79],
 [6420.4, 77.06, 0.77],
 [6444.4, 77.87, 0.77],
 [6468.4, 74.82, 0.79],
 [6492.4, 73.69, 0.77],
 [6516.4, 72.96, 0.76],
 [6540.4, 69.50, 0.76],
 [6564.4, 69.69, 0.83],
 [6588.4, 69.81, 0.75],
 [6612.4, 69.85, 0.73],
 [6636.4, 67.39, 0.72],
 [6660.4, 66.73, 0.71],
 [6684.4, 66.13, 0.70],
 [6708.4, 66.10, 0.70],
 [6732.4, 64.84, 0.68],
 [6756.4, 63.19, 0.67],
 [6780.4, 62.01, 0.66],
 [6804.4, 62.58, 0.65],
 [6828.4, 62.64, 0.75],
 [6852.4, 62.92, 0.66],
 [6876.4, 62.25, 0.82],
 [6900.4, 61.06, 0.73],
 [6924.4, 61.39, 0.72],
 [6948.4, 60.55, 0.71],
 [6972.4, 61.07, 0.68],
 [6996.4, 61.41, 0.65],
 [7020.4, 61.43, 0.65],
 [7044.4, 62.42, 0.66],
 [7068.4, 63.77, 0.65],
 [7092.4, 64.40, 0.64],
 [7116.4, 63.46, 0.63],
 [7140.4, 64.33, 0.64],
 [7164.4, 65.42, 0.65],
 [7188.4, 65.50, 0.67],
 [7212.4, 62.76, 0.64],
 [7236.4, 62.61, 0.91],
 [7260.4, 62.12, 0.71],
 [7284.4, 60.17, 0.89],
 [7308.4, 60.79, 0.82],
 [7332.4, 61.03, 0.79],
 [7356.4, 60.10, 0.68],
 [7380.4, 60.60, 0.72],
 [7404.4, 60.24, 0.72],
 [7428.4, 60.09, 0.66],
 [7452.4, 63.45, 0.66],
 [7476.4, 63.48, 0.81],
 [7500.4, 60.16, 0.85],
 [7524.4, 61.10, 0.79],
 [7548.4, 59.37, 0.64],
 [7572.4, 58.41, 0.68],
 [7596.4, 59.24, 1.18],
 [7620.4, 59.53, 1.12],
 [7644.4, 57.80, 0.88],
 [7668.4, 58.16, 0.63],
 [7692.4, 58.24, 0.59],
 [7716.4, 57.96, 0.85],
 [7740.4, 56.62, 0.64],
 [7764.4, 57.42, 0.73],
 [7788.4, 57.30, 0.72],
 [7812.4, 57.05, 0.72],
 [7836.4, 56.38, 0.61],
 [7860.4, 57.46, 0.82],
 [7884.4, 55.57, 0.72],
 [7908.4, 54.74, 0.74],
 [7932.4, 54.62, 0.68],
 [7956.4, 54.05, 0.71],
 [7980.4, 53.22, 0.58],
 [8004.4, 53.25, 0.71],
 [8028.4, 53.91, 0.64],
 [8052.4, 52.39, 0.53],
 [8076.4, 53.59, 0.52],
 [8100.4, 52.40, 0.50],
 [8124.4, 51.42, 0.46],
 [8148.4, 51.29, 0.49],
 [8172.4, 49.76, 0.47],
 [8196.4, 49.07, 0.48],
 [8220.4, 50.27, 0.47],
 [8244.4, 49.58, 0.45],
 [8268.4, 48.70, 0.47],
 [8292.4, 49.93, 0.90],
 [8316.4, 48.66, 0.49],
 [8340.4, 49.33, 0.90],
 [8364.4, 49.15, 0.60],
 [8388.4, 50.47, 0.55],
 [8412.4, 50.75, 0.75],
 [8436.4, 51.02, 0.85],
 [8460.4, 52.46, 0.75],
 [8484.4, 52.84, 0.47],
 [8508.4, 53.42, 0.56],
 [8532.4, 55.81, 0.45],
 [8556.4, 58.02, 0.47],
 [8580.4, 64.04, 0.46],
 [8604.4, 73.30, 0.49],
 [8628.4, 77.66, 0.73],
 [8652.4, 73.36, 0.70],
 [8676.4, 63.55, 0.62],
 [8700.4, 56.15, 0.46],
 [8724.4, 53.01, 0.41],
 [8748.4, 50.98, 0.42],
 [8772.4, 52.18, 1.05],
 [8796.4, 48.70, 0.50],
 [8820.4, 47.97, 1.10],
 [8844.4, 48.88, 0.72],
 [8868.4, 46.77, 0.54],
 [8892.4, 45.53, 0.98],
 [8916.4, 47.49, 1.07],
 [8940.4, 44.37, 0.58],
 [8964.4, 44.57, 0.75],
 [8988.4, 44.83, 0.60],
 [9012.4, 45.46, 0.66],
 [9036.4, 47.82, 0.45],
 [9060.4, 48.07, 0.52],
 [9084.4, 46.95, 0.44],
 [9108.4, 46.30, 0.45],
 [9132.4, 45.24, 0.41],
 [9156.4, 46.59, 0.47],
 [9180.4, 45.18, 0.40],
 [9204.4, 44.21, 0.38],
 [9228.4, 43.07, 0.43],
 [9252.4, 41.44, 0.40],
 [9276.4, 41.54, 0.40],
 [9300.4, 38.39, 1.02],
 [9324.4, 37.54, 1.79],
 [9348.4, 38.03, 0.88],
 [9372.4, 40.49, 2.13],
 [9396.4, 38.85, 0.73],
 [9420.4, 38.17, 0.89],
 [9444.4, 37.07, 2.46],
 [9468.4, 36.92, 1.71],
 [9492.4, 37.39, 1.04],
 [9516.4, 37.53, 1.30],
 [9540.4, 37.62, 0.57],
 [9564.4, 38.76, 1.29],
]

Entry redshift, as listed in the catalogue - 2.08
